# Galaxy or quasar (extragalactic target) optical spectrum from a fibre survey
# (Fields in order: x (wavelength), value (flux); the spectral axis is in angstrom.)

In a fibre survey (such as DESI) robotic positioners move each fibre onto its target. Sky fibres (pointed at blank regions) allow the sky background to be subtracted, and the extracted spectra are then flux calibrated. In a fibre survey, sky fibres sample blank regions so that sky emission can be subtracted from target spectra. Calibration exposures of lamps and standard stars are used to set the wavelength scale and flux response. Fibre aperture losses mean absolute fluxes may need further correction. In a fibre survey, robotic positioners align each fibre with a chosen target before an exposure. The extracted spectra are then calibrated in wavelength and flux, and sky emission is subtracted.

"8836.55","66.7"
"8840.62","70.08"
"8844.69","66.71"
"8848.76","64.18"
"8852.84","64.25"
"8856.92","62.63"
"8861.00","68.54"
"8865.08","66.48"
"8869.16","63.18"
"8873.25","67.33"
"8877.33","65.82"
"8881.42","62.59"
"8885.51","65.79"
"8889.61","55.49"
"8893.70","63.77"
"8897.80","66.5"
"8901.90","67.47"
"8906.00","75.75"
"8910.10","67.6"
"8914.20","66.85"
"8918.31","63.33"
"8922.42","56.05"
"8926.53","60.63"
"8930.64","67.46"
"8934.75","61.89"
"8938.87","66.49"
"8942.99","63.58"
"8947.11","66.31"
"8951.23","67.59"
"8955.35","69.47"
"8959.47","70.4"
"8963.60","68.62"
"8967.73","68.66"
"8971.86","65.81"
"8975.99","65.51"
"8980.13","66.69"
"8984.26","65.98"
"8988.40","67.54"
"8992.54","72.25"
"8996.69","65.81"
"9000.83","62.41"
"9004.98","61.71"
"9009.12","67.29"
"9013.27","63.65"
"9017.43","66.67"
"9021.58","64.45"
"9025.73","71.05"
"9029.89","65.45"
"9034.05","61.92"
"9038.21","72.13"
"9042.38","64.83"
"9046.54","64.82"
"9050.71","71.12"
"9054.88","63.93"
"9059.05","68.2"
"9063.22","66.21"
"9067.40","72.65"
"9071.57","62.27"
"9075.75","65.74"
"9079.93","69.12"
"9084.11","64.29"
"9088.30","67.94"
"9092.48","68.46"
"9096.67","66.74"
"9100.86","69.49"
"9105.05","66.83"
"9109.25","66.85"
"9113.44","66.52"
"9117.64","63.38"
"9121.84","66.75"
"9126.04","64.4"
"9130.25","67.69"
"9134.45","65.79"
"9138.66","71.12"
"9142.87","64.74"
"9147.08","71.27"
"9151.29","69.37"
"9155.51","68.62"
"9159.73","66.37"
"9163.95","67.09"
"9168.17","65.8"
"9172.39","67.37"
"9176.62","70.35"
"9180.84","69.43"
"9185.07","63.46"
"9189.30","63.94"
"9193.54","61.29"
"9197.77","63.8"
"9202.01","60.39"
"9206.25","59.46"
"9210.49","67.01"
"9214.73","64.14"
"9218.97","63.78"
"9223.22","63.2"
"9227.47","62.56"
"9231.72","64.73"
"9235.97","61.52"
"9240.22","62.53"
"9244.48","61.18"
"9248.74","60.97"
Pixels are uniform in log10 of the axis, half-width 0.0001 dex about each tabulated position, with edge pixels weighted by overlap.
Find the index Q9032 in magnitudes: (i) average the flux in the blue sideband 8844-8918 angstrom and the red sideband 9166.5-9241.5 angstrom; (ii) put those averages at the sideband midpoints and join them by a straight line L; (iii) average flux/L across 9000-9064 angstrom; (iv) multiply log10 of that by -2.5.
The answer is -0.02 mag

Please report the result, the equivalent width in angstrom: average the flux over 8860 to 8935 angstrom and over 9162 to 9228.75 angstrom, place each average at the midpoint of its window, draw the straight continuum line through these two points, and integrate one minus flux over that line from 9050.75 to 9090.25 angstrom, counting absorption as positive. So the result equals -1.4 angstrom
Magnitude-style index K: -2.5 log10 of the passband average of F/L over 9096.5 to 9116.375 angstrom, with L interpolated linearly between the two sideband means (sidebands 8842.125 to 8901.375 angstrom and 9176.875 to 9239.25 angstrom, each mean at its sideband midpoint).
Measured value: -0.05 mag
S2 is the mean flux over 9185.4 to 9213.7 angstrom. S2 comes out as 62.8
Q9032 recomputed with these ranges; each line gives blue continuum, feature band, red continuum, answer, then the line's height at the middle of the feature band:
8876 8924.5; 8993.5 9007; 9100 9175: 0.03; 65.8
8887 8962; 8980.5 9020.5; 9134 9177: 0.01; 66.2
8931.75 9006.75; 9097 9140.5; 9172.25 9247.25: -0.03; 64.8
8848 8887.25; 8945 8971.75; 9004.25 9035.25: -0.05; 65.4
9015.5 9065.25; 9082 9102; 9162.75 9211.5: -0.02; 66.1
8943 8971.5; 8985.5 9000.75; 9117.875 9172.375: 0.00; 67.9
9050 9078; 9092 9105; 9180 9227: -0.03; 66.1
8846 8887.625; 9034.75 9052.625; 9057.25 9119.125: -0.02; 66.6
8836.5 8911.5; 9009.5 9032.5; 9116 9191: 0.00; 66.5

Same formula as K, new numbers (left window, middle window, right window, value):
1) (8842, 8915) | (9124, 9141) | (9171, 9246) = -0.05 mag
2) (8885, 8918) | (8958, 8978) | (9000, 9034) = -0.04 mag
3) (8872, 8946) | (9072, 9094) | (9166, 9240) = -0.04 mag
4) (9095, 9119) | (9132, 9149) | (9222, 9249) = -0.04 mag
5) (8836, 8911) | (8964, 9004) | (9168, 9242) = -0.02 mag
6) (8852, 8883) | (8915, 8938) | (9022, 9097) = 0.06 mag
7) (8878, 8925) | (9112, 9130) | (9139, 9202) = 0.01 mag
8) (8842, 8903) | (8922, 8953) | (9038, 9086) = 0.02 mag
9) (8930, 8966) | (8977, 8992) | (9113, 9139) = -0.01 mag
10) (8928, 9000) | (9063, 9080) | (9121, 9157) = 0.01 mag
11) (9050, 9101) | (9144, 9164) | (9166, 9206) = -0.05 mag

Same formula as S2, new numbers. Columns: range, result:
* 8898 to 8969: 66.3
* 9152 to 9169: 67.2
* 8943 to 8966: 68.1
